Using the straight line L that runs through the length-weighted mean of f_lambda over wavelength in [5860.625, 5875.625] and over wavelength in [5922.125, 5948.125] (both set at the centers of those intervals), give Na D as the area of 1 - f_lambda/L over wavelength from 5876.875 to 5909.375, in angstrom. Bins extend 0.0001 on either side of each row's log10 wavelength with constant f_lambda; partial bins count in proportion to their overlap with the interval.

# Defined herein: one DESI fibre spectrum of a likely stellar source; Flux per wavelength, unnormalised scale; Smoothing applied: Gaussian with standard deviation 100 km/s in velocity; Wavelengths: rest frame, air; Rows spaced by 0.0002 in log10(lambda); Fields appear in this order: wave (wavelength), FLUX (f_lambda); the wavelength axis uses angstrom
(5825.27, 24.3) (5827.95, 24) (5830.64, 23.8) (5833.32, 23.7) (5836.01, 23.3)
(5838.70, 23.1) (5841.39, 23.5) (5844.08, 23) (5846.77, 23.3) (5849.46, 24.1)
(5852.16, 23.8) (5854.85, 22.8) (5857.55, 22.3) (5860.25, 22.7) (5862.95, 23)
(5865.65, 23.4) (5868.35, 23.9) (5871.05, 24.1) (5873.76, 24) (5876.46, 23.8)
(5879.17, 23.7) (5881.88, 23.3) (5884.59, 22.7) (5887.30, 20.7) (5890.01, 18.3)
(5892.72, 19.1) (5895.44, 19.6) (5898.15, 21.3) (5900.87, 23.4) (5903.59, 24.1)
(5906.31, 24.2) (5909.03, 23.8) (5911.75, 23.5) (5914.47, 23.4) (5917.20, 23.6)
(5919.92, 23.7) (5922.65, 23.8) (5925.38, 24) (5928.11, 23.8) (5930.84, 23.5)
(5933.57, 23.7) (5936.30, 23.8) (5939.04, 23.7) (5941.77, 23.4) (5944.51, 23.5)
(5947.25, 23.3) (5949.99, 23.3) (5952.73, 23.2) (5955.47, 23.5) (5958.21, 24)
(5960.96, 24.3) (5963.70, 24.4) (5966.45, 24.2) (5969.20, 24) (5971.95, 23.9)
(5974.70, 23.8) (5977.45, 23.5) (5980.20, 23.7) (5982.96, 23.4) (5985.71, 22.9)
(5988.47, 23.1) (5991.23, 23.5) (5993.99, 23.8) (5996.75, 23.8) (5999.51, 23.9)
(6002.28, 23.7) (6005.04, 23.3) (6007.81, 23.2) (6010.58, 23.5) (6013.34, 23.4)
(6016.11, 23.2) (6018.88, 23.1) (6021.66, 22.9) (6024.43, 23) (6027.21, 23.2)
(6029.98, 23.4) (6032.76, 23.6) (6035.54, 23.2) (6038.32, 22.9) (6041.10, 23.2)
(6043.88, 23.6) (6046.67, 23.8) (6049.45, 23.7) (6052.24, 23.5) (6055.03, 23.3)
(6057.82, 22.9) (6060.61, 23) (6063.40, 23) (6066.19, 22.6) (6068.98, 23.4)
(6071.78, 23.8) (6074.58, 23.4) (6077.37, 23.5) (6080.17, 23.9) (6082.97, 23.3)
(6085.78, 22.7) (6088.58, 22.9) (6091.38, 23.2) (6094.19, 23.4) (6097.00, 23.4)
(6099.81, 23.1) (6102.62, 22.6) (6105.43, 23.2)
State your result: 2.23 angstrom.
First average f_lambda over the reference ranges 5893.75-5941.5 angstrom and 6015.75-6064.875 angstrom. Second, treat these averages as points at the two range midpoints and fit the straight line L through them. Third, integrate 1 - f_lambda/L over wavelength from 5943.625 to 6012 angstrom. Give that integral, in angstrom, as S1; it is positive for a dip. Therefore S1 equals -1.0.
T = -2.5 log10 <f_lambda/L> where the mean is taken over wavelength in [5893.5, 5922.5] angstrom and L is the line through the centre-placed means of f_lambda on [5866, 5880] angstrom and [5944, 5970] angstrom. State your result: 0.038 mag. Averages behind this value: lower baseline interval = 23.9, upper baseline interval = 23.8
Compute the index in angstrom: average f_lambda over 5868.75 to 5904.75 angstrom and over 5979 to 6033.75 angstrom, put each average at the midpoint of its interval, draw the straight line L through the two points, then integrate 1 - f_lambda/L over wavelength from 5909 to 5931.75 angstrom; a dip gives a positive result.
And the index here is -1.2 angstrom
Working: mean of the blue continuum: 22.2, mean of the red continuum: 23.4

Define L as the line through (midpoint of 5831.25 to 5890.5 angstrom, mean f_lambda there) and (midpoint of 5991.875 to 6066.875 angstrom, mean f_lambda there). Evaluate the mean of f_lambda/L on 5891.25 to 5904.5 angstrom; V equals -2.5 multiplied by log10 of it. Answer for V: 0.09 mag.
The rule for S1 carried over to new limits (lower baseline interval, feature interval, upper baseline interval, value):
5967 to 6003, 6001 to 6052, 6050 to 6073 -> 0.1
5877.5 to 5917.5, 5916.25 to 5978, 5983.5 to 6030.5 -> -2.6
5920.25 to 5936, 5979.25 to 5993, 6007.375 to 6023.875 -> 0.0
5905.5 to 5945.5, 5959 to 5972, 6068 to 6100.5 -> -0.3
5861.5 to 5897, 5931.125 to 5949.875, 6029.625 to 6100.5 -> -0.8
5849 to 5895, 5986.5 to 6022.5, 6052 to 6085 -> -0.6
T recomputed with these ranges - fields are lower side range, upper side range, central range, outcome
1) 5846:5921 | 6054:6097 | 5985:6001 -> -0.02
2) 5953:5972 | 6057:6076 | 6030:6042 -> 0.01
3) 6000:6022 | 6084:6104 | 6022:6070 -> 0.00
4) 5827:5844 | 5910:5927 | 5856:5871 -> 0.02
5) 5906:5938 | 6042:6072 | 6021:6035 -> 0.01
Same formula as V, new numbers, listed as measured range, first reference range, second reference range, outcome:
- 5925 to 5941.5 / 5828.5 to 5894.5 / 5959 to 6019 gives -0.019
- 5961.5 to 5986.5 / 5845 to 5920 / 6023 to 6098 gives -0.034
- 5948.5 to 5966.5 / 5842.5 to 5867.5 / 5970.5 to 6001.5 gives -0.015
